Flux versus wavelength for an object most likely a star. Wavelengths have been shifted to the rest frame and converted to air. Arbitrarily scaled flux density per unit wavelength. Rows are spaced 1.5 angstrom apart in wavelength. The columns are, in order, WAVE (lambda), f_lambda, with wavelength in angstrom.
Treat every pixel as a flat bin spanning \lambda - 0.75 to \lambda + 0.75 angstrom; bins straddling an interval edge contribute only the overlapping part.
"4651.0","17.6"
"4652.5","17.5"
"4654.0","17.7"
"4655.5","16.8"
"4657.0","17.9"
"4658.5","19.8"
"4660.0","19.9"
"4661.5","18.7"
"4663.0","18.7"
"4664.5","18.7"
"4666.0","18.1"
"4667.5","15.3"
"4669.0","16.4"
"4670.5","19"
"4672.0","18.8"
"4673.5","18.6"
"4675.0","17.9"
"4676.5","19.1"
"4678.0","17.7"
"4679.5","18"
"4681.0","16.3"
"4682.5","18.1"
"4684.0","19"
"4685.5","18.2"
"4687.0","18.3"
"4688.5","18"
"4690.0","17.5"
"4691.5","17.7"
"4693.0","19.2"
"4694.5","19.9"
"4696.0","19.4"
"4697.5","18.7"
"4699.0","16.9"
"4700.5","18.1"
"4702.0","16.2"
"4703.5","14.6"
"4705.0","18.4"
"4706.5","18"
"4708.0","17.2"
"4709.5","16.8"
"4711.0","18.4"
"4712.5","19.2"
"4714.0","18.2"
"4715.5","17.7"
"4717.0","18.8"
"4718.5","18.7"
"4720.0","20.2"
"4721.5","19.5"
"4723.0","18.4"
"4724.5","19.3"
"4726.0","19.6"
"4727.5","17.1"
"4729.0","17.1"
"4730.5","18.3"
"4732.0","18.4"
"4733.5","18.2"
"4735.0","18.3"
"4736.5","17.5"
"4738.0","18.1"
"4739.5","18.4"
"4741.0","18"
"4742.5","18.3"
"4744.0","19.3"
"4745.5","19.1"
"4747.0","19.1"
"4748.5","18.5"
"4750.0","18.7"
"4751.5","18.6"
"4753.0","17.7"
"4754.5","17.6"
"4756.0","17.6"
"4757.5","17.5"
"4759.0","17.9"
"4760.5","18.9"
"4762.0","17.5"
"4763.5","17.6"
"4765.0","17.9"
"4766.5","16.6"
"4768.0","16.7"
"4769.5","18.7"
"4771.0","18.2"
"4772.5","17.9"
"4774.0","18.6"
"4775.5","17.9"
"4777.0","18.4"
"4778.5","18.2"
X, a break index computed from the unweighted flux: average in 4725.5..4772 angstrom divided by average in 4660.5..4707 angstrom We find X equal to 1.01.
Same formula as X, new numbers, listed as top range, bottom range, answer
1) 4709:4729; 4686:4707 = 1.04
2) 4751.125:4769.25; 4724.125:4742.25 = 0.97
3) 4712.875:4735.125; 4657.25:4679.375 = 1.01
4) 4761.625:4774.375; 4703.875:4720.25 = 0.97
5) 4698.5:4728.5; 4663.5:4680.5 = 1.01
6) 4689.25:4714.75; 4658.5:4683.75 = 0.99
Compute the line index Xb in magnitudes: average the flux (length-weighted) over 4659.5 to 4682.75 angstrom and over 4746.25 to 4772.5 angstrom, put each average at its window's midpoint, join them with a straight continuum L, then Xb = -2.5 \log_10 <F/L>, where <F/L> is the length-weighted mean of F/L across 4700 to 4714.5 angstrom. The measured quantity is 0.03 mag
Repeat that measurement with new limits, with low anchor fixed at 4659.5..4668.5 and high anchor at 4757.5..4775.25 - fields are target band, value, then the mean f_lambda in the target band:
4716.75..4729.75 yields -0.046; 18.7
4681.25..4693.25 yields -0.003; 18.1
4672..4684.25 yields 0.000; 18.1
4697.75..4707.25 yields 0.056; 17.1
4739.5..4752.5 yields -0.045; 18.7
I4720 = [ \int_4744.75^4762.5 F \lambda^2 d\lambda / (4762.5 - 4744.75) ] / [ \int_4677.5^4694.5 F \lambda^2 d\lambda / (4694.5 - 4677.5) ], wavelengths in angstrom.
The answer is 1.04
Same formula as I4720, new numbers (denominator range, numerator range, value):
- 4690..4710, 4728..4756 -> 1.05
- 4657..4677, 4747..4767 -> 1.02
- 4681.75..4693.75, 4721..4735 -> 1.03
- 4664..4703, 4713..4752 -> 1.05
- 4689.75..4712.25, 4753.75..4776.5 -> 1.03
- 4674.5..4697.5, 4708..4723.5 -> 1.02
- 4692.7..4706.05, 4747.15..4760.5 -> 1.04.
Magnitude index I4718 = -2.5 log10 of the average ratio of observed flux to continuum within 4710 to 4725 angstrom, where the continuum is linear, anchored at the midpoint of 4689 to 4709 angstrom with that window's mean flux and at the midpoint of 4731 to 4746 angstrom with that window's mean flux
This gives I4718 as -0.04 mag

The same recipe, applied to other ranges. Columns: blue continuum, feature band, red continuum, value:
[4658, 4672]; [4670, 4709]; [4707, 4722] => 0.021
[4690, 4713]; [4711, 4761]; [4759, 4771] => -0.036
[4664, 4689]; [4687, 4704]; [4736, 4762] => 0.008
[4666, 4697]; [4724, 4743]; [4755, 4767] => -0.020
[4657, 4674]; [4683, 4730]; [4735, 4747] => 0.011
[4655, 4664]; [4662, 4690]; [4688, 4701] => 0.032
